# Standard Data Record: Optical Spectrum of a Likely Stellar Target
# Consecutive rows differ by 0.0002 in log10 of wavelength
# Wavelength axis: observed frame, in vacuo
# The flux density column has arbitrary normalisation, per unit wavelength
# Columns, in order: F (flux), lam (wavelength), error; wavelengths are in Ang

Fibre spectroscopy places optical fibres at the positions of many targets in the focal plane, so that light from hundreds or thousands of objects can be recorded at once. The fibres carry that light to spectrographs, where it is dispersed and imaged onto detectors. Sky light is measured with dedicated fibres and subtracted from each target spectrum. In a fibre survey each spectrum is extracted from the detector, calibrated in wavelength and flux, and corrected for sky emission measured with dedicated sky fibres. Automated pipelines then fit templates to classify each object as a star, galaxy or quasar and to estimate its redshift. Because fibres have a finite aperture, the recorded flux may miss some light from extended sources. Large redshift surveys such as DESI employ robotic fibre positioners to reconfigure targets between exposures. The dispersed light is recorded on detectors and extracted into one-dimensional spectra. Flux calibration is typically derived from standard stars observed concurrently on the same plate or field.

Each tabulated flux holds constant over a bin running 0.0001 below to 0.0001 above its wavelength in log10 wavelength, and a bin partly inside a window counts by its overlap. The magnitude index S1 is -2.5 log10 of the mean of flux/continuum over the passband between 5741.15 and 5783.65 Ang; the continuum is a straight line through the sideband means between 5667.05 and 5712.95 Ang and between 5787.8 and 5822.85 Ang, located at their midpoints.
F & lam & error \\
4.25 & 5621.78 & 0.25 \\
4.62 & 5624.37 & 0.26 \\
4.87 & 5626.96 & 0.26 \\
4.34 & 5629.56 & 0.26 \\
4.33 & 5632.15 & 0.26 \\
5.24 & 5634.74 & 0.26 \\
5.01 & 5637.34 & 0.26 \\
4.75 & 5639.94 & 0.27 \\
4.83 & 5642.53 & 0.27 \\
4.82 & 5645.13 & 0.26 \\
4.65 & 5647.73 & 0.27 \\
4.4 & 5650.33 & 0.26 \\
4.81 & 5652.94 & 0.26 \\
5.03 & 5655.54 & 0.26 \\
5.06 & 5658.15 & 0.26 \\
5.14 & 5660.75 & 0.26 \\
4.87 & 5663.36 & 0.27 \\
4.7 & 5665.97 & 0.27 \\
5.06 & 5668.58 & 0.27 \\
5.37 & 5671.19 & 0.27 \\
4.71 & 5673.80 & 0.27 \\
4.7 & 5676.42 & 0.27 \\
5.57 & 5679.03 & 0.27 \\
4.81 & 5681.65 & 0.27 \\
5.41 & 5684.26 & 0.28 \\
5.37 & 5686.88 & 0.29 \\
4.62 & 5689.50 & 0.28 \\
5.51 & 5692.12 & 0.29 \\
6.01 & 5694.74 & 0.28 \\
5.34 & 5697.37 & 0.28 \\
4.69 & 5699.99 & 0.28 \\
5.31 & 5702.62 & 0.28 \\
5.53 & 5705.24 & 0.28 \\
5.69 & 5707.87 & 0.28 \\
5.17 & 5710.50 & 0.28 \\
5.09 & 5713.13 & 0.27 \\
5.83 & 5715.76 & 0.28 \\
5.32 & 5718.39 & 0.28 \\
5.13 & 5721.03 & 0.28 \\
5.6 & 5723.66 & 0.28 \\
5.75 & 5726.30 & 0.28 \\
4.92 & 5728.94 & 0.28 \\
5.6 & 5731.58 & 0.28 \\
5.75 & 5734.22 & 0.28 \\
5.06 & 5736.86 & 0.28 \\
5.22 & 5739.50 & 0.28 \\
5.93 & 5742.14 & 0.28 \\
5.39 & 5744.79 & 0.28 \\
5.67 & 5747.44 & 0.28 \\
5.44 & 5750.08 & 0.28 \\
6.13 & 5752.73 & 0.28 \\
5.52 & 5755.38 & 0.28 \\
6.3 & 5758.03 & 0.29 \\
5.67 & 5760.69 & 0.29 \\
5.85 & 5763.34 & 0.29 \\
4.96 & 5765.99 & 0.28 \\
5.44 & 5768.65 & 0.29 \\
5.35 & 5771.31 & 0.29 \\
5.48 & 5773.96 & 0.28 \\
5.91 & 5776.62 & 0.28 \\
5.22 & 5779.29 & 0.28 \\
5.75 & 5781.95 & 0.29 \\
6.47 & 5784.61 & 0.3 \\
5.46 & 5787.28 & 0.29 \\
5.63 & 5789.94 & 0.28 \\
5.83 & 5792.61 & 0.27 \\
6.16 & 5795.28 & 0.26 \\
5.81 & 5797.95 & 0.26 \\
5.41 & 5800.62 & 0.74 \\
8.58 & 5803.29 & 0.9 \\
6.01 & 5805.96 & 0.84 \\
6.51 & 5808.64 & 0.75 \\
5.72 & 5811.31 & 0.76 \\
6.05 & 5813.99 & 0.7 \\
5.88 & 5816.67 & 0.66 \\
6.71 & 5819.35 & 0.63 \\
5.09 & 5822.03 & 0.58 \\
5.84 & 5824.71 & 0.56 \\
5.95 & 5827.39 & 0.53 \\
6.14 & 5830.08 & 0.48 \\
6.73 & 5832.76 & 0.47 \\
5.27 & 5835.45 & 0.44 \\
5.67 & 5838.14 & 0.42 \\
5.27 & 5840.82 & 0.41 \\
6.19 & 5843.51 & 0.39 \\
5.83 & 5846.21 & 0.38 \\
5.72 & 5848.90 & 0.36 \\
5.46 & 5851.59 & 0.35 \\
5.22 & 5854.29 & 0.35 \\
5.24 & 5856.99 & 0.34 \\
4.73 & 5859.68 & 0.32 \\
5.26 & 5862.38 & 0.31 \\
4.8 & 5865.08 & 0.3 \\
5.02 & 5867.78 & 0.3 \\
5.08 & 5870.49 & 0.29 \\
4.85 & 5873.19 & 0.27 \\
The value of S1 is 0.03 mag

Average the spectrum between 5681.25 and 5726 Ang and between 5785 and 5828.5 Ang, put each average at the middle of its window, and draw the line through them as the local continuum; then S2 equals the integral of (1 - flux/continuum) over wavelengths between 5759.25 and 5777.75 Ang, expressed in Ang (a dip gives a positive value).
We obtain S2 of 0.8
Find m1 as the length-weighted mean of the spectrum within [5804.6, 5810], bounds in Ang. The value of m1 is 6.27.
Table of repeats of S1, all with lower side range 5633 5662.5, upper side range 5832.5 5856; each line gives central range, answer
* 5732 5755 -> -0.064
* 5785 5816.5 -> -0.118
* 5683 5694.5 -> -0.055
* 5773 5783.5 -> -0.043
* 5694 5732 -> -0.052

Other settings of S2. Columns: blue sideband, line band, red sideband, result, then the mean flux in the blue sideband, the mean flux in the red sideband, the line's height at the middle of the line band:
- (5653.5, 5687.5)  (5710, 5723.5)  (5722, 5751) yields 0.0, 5.05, 5.48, 5.35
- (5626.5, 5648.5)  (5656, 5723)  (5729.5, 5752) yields -0.9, 4.76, 5.51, 5.13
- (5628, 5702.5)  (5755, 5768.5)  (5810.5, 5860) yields -0.6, 4.97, 5.74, 5.41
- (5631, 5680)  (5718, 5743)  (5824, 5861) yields -1.1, 4.89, 5.66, 5.2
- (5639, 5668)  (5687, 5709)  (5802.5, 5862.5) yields -1.1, 4.83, 5.86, 5.09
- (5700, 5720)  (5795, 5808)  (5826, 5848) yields -1.5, 5.37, 5.88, 5.74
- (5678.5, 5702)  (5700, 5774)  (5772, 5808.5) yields 1.3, 5.25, 5.99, 5.59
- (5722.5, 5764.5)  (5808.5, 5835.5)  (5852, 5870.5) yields -3.9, 5.61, 5.07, 5.25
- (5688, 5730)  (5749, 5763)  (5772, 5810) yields -0.2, 5.35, 6.01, 5.72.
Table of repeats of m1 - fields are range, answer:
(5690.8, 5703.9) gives 5.37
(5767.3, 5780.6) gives 5.48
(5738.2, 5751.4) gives 5.53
